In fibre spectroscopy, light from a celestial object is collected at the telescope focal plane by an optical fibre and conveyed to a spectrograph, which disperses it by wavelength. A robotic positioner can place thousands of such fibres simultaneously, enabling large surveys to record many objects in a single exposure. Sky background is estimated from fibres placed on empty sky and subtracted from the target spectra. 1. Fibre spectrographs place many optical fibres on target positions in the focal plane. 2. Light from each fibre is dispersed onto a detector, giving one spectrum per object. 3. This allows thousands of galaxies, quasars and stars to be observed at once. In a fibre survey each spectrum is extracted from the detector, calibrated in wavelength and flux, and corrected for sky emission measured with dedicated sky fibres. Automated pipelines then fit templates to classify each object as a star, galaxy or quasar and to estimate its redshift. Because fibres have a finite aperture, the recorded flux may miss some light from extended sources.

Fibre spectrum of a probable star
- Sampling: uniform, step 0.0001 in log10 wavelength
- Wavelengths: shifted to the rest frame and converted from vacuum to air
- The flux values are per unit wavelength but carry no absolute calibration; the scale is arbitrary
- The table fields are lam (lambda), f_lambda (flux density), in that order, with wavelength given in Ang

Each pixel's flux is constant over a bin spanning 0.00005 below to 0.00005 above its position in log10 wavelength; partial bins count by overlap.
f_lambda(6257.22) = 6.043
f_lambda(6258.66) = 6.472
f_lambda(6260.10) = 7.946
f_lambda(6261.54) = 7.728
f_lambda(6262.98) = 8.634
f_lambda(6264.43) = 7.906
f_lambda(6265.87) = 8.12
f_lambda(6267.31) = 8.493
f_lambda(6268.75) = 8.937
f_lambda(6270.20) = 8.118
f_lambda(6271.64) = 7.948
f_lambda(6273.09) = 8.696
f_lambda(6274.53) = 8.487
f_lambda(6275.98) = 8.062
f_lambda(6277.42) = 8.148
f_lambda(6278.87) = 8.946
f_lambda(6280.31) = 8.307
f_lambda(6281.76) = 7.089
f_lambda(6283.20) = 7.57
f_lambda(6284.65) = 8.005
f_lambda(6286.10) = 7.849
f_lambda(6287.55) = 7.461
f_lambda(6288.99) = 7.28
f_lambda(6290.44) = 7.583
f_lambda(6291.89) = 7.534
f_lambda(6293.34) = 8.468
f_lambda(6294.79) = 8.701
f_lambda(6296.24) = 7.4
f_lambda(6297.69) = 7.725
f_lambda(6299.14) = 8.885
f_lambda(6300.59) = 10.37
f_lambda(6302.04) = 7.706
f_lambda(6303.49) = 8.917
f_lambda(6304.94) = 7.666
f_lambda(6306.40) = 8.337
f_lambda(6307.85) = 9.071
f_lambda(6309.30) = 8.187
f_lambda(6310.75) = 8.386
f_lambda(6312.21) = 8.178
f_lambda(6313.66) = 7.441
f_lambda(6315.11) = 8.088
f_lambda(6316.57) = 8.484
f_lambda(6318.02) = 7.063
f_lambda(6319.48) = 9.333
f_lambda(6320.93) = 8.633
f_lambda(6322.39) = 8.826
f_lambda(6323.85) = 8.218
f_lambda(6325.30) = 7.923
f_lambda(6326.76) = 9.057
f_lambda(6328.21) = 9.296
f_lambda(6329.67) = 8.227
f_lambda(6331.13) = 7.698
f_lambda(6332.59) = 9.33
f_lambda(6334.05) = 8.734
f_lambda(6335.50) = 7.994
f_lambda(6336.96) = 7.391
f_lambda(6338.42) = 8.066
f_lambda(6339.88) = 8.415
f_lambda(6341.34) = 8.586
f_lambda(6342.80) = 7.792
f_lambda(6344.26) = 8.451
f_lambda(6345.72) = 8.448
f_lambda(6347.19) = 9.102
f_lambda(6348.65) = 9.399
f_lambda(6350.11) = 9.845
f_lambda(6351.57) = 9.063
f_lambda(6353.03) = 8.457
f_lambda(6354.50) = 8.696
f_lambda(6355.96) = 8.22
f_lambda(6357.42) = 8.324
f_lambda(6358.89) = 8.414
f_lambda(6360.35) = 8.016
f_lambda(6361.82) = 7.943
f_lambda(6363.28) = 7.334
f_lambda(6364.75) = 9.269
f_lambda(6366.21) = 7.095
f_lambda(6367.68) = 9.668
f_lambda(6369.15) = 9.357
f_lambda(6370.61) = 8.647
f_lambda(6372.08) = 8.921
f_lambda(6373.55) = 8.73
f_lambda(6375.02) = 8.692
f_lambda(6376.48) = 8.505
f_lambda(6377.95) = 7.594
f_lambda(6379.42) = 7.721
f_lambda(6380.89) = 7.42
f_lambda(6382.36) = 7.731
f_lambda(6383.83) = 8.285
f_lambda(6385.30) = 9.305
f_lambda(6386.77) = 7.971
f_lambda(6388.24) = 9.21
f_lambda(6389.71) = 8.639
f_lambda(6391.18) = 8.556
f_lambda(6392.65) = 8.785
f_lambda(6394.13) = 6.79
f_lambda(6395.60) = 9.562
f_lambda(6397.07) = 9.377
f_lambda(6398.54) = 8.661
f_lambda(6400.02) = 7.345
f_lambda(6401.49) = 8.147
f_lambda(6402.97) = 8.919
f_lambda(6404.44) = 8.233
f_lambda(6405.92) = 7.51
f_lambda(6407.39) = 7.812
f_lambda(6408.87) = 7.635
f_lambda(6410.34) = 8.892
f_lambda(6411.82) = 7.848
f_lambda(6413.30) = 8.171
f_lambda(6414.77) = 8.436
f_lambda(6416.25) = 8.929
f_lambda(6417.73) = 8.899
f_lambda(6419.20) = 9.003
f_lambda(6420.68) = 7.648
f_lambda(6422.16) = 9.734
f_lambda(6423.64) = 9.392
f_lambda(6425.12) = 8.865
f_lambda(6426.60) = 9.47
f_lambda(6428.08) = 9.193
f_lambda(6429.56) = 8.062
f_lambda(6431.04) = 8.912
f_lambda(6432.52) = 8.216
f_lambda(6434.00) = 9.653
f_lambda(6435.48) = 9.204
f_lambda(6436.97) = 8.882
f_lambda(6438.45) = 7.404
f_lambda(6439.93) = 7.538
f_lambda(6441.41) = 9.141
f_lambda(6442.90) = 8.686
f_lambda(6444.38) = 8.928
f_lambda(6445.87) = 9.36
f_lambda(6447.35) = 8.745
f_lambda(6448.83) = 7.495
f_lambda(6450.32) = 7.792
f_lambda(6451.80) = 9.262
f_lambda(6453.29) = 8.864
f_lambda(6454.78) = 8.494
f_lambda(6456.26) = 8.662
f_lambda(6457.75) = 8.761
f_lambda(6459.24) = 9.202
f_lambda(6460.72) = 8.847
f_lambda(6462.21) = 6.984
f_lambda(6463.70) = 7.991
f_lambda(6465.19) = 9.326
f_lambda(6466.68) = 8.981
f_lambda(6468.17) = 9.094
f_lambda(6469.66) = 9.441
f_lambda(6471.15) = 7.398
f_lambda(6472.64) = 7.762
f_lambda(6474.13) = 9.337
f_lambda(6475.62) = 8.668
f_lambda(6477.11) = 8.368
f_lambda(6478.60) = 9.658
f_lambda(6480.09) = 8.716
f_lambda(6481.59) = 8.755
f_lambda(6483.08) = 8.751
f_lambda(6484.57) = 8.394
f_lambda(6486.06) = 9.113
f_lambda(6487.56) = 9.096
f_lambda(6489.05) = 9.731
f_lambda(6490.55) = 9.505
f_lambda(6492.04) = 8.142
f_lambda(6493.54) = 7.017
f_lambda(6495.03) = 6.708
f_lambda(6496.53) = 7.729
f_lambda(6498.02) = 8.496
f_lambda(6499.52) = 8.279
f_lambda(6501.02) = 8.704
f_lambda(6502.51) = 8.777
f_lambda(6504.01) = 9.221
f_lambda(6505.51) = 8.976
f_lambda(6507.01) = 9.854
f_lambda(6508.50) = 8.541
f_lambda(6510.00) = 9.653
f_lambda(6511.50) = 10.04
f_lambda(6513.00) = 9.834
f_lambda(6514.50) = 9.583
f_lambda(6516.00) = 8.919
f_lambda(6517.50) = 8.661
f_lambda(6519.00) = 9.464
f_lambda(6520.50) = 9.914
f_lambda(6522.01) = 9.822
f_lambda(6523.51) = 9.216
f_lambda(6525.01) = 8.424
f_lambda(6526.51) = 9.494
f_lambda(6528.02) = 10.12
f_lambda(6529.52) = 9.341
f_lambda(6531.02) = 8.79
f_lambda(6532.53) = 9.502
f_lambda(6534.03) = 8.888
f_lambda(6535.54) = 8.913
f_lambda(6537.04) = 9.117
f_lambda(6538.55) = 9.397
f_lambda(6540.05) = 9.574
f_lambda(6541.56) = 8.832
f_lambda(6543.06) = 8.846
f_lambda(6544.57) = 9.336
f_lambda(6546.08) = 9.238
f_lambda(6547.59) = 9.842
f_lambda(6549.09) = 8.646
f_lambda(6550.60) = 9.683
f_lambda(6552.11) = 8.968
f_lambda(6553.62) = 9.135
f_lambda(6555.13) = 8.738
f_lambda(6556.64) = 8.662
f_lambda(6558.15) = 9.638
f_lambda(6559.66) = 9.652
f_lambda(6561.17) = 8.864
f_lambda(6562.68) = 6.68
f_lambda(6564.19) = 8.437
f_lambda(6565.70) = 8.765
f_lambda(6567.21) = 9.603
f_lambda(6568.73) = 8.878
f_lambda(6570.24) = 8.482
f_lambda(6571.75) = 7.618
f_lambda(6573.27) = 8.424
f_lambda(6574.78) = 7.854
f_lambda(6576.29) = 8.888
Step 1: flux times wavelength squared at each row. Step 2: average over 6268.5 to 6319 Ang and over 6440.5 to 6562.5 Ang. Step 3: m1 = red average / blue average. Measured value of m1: 1.17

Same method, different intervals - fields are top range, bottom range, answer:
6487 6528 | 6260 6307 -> 1.18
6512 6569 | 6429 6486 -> 1.09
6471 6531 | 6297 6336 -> 1.12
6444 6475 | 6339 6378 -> 1.04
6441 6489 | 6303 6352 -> 1.07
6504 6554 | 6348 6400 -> 1.15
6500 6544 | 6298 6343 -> 1.17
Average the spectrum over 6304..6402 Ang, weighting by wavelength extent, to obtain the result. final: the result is 8.42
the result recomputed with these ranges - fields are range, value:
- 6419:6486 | 8.69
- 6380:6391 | 8.37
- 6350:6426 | 8.46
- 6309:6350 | 8.41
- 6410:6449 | 8.71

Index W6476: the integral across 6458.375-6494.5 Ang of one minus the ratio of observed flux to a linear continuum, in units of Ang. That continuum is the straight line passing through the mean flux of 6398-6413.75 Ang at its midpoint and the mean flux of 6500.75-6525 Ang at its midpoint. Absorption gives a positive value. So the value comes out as 0.9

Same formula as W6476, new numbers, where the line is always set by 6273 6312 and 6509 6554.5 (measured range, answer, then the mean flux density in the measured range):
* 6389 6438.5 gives 1.0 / 8.57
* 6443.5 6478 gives 1.4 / 8.6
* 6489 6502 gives 1.3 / 8.19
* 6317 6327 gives -0.1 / 8.41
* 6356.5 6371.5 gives 0.2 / 8.41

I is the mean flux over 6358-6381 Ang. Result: 8.36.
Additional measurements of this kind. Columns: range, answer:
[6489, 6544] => 9.02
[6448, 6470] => 8.6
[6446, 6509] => 8.62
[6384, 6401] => 8.55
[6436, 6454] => 8.51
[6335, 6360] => 8.51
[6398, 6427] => 8.46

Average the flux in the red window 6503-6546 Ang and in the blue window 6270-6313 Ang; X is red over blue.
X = 1.14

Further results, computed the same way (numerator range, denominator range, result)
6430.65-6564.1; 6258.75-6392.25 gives 1.06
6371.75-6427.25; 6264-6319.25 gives 1.04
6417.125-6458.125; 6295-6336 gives 1.04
